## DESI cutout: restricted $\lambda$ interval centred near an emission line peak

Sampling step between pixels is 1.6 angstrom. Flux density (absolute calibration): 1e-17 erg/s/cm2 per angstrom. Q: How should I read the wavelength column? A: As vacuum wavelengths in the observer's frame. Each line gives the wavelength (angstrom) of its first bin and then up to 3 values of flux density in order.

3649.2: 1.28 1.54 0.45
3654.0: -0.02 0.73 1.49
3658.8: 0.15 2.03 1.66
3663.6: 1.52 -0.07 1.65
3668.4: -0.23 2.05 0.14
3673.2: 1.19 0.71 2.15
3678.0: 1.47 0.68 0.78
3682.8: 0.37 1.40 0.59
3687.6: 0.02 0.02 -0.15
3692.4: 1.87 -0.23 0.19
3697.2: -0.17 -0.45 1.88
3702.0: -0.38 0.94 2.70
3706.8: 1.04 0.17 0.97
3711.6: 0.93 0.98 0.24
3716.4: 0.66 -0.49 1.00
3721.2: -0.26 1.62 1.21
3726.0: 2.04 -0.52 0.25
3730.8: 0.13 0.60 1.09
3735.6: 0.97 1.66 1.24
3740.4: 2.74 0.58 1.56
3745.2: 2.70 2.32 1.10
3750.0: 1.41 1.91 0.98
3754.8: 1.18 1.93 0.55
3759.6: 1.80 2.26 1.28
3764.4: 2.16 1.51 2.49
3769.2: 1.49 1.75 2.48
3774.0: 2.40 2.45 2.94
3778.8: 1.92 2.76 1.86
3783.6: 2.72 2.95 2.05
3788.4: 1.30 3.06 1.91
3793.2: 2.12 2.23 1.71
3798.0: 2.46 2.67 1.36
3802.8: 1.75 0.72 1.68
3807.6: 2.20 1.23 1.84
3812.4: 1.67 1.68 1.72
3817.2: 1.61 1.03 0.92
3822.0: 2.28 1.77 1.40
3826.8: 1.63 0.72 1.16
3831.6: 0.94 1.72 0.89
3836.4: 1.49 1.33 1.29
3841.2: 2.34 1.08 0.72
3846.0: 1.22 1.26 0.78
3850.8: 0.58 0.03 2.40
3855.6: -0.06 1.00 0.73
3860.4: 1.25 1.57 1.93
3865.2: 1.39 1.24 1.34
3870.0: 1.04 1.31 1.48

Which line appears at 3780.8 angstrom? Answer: Lyman alpha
